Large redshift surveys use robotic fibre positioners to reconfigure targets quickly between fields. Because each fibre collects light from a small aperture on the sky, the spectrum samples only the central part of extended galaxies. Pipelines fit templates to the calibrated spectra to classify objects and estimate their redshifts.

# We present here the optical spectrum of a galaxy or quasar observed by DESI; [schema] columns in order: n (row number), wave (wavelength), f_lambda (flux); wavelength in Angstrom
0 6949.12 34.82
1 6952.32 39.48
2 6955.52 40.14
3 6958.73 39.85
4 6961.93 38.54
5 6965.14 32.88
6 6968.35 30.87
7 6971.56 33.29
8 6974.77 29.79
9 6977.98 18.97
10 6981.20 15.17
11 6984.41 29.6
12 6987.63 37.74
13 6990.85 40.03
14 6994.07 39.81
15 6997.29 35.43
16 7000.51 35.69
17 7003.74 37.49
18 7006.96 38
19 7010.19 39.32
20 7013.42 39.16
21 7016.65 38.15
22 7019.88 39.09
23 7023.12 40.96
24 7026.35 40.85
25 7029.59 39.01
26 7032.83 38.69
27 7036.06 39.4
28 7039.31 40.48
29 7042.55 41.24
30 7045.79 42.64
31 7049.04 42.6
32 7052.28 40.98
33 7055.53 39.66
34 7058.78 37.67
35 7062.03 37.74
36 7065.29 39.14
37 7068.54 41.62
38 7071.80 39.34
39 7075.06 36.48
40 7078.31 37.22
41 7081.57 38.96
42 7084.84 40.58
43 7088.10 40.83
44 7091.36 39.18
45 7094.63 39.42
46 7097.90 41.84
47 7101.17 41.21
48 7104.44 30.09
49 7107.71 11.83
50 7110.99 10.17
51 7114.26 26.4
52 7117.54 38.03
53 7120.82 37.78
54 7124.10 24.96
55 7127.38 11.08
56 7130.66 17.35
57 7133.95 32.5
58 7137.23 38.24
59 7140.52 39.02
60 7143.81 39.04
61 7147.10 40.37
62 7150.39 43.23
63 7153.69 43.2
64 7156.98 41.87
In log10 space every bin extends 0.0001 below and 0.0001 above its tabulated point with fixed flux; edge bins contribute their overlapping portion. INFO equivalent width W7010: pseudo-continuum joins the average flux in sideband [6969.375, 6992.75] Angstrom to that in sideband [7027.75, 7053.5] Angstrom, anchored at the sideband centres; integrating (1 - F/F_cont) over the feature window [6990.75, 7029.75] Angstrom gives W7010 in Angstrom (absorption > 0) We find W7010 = -4.3 Angstrom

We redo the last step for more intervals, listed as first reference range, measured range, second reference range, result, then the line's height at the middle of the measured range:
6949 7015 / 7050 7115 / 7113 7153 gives -4.6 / 33.3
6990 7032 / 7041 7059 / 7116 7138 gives -3.0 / 35.1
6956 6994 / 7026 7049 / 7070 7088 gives -2.8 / 36.1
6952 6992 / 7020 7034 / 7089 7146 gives -3.5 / 31.8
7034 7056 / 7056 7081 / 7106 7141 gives -1.5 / 36.4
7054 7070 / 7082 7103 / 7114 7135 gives -4.6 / 33.1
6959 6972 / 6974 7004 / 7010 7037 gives 4.0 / 36.5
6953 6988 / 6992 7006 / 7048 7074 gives -1.3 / 34.1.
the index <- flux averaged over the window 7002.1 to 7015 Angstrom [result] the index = 38.5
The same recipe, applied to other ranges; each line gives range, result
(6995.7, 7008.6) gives 36.7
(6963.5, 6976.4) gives 31.7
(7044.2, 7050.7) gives 42.6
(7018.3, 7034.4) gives 39.7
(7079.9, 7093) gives 39.9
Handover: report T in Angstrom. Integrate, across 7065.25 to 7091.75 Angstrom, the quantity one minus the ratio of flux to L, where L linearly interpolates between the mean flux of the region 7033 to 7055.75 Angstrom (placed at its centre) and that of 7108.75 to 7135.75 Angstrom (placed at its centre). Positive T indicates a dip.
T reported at -4.4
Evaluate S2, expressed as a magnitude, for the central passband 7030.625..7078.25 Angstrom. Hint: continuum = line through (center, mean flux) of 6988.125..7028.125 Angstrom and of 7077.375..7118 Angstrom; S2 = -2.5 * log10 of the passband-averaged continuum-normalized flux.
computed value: -0.111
